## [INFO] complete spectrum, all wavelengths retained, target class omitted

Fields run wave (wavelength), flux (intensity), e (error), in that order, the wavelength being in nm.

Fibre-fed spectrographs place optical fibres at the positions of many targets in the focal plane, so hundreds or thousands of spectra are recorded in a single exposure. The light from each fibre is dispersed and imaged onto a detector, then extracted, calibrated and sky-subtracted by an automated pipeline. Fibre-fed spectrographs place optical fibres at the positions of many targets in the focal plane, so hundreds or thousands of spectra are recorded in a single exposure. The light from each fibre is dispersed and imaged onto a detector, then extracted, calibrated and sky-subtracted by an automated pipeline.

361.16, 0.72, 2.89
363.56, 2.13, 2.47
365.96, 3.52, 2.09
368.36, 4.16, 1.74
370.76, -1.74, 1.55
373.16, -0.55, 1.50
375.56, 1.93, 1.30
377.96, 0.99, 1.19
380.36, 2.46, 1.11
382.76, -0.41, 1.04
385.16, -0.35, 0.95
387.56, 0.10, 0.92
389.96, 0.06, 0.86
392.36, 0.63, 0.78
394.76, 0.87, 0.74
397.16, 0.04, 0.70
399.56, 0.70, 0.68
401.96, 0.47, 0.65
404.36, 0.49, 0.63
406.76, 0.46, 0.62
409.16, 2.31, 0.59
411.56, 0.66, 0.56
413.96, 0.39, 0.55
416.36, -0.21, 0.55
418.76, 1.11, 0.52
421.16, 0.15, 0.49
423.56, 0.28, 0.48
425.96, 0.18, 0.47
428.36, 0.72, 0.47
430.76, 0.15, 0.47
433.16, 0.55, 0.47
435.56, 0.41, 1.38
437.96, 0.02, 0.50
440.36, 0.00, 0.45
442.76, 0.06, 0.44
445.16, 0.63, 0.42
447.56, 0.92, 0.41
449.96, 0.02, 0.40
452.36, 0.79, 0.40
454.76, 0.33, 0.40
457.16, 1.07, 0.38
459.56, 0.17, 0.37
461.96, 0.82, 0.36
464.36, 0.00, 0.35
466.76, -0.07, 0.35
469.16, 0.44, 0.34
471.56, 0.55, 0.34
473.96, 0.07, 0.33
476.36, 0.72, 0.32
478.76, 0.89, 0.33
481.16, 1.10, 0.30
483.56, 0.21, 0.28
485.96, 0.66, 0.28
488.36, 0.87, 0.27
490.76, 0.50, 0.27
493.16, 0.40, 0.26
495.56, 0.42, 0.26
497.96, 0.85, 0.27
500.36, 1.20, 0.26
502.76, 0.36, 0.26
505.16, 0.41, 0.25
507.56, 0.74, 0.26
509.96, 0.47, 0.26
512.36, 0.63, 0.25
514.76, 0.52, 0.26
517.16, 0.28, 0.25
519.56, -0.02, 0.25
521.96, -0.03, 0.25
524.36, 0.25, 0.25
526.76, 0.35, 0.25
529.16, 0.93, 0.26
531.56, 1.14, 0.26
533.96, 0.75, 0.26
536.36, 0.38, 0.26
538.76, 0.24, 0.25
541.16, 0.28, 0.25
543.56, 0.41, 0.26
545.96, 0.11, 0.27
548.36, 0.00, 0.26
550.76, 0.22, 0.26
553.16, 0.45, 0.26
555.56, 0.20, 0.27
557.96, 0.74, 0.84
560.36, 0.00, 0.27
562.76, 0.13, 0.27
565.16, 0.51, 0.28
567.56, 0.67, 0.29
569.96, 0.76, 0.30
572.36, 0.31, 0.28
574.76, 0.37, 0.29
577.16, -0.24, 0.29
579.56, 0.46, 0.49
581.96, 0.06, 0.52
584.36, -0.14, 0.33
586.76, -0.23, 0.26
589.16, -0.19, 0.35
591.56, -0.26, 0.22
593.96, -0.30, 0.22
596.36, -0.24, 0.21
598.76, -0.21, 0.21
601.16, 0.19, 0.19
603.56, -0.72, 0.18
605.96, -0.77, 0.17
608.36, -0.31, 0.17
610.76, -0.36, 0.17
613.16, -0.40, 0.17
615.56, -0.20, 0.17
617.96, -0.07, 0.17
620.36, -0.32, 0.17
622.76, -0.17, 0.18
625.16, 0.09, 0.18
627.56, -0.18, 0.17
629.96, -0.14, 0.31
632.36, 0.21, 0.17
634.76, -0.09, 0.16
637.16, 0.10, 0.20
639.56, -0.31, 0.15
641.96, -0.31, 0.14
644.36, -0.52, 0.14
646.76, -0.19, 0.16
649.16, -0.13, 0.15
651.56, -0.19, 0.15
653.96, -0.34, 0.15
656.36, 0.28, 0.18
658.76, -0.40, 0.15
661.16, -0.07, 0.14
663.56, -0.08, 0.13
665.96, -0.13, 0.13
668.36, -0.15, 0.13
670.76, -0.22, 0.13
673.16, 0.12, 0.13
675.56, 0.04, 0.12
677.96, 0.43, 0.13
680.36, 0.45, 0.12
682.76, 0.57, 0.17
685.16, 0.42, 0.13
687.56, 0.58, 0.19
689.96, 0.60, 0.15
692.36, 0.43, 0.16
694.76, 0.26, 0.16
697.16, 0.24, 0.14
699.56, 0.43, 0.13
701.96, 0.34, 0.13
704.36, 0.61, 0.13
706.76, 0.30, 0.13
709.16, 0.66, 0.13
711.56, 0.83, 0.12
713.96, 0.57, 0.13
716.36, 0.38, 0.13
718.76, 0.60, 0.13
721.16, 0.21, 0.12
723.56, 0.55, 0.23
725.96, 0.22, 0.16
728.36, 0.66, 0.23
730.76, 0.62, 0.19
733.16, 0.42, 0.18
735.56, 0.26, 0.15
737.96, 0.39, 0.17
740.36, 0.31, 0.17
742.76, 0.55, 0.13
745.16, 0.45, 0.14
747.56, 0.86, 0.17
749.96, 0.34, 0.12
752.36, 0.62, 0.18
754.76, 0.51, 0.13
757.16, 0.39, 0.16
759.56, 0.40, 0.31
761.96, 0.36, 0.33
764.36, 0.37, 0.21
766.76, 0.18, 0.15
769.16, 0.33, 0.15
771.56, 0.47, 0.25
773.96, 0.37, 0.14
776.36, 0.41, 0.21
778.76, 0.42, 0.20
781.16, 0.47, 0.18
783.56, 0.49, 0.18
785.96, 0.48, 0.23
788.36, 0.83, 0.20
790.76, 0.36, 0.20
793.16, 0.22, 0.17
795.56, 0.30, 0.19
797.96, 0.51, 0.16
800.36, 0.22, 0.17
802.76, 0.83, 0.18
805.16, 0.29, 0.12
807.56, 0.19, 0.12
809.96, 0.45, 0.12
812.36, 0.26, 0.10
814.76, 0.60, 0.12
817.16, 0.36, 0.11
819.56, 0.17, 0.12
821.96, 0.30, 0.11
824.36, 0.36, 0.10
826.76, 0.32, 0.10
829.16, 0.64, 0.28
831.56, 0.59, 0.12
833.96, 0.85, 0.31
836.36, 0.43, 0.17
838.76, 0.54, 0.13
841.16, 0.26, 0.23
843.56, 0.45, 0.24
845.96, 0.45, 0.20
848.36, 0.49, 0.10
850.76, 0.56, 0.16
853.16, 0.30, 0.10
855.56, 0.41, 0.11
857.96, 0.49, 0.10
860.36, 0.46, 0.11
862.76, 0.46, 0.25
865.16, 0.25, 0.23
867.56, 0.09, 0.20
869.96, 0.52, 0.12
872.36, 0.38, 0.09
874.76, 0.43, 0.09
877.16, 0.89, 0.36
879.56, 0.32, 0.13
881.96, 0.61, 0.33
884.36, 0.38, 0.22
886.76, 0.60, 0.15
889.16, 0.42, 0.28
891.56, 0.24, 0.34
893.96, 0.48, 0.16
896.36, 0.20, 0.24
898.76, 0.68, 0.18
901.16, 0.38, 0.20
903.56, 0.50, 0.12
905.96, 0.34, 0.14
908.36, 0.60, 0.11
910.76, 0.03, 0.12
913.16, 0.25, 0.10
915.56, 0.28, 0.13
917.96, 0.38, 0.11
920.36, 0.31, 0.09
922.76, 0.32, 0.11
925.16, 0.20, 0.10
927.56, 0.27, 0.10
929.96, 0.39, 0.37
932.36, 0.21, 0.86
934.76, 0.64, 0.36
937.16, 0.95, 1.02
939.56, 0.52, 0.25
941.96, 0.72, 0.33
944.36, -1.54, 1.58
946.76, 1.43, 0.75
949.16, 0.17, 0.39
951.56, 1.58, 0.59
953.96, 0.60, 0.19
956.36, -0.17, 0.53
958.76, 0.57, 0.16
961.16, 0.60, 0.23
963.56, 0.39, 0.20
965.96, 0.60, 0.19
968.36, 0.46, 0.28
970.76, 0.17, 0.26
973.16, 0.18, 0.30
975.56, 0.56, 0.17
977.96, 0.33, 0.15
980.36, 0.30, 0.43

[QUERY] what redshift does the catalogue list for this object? 0.538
